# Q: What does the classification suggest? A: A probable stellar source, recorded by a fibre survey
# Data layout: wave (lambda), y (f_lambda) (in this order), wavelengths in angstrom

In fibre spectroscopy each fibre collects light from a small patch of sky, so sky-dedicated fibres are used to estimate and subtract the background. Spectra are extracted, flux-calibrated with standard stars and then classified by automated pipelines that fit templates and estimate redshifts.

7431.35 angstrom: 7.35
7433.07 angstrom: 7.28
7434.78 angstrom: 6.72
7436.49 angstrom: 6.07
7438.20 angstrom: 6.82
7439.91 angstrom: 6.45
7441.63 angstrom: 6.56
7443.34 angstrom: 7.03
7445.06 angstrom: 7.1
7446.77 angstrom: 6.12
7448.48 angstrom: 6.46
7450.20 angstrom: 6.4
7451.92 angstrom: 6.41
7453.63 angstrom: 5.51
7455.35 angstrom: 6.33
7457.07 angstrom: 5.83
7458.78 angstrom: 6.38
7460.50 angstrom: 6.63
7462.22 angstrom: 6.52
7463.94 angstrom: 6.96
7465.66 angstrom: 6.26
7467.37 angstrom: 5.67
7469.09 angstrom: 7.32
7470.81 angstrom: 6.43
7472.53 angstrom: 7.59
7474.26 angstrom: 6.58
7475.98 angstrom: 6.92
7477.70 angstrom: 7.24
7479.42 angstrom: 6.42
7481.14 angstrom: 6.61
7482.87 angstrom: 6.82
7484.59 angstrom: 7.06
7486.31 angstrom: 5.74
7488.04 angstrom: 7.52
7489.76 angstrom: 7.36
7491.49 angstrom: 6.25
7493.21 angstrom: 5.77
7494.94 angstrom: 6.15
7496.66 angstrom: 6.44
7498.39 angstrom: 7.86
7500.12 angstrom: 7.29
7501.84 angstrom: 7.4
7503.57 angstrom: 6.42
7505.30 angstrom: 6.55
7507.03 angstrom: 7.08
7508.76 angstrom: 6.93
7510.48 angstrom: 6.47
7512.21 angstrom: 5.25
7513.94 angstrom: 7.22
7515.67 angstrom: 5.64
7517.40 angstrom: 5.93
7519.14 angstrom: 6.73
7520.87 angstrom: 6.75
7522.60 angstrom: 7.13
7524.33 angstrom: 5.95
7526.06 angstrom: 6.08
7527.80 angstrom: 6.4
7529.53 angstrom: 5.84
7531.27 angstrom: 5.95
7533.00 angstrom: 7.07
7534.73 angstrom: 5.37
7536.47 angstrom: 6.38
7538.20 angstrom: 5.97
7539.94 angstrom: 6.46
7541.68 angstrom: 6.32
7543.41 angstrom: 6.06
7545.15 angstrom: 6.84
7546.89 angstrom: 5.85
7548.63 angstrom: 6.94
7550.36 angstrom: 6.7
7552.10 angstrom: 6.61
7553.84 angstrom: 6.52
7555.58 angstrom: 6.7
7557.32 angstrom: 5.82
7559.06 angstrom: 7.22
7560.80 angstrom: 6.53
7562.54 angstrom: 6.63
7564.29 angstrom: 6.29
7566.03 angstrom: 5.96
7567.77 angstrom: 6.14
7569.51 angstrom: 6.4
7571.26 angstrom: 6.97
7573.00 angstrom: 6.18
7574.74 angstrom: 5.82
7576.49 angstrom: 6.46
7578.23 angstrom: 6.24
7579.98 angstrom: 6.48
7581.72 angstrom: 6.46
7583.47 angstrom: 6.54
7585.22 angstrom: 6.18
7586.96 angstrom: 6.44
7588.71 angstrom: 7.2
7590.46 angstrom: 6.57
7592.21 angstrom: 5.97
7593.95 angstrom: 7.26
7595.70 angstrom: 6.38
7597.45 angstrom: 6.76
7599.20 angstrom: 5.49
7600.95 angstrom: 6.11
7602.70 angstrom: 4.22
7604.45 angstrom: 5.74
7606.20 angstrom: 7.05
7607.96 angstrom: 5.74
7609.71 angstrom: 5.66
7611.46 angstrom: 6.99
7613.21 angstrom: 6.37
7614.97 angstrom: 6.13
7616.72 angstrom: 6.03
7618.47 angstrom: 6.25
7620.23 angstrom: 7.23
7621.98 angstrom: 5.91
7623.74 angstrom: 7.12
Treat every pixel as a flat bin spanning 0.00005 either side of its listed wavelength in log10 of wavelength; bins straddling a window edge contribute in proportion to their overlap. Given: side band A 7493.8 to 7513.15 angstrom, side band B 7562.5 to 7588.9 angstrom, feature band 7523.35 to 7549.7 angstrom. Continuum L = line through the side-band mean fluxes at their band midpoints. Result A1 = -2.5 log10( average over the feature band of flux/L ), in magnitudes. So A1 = 0.05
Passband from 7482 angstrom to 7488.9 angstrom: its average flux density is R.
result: 6.78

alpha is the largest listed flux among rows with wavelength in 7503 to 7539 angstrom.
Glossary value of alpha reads 7.22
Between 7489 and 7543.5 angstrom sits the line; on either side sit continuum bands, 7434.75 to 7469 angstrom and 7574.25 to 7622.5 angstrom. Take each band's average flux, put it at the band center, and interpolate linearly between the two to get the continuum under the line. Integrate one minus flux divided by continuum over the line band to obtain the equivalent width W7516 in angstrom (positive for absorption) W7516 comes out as -0.80 angstrom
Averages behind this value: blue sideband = 6.43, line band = 6.46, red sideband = 6.28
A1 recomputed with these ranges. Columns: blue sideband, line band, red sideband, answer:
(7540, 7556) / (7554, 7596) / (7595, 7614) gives -0.03 mag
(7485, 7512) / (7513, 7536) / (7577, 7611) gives 0.05 mag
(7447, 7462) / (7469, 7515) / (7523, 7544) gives -0.09 mag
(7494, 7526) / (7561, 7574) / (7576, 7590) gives 0.03 mag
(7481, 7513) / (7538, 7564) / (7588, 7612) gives -0.01 mag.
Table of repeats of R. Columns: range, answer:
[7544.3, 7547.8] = 6.34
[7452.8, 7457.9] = 5.88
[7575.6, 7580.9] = 6.39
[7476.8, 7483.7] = 6.77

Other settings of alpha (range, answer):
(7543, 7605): 7.26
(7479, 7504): 7.86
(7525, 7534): 7.07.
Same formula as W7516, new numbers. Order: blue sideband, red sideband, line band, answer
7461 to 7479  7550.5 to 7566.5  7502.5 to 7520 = 0.51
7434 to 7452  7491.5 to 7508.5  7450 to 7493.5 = 0.57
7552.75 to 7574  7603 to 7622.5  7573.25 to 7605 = 0.45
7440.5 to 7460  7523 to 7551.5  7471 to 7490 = -1.56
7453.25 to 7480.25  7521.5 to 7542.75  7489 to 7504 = -0.85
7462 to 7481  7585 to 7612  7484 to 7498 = 0.16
